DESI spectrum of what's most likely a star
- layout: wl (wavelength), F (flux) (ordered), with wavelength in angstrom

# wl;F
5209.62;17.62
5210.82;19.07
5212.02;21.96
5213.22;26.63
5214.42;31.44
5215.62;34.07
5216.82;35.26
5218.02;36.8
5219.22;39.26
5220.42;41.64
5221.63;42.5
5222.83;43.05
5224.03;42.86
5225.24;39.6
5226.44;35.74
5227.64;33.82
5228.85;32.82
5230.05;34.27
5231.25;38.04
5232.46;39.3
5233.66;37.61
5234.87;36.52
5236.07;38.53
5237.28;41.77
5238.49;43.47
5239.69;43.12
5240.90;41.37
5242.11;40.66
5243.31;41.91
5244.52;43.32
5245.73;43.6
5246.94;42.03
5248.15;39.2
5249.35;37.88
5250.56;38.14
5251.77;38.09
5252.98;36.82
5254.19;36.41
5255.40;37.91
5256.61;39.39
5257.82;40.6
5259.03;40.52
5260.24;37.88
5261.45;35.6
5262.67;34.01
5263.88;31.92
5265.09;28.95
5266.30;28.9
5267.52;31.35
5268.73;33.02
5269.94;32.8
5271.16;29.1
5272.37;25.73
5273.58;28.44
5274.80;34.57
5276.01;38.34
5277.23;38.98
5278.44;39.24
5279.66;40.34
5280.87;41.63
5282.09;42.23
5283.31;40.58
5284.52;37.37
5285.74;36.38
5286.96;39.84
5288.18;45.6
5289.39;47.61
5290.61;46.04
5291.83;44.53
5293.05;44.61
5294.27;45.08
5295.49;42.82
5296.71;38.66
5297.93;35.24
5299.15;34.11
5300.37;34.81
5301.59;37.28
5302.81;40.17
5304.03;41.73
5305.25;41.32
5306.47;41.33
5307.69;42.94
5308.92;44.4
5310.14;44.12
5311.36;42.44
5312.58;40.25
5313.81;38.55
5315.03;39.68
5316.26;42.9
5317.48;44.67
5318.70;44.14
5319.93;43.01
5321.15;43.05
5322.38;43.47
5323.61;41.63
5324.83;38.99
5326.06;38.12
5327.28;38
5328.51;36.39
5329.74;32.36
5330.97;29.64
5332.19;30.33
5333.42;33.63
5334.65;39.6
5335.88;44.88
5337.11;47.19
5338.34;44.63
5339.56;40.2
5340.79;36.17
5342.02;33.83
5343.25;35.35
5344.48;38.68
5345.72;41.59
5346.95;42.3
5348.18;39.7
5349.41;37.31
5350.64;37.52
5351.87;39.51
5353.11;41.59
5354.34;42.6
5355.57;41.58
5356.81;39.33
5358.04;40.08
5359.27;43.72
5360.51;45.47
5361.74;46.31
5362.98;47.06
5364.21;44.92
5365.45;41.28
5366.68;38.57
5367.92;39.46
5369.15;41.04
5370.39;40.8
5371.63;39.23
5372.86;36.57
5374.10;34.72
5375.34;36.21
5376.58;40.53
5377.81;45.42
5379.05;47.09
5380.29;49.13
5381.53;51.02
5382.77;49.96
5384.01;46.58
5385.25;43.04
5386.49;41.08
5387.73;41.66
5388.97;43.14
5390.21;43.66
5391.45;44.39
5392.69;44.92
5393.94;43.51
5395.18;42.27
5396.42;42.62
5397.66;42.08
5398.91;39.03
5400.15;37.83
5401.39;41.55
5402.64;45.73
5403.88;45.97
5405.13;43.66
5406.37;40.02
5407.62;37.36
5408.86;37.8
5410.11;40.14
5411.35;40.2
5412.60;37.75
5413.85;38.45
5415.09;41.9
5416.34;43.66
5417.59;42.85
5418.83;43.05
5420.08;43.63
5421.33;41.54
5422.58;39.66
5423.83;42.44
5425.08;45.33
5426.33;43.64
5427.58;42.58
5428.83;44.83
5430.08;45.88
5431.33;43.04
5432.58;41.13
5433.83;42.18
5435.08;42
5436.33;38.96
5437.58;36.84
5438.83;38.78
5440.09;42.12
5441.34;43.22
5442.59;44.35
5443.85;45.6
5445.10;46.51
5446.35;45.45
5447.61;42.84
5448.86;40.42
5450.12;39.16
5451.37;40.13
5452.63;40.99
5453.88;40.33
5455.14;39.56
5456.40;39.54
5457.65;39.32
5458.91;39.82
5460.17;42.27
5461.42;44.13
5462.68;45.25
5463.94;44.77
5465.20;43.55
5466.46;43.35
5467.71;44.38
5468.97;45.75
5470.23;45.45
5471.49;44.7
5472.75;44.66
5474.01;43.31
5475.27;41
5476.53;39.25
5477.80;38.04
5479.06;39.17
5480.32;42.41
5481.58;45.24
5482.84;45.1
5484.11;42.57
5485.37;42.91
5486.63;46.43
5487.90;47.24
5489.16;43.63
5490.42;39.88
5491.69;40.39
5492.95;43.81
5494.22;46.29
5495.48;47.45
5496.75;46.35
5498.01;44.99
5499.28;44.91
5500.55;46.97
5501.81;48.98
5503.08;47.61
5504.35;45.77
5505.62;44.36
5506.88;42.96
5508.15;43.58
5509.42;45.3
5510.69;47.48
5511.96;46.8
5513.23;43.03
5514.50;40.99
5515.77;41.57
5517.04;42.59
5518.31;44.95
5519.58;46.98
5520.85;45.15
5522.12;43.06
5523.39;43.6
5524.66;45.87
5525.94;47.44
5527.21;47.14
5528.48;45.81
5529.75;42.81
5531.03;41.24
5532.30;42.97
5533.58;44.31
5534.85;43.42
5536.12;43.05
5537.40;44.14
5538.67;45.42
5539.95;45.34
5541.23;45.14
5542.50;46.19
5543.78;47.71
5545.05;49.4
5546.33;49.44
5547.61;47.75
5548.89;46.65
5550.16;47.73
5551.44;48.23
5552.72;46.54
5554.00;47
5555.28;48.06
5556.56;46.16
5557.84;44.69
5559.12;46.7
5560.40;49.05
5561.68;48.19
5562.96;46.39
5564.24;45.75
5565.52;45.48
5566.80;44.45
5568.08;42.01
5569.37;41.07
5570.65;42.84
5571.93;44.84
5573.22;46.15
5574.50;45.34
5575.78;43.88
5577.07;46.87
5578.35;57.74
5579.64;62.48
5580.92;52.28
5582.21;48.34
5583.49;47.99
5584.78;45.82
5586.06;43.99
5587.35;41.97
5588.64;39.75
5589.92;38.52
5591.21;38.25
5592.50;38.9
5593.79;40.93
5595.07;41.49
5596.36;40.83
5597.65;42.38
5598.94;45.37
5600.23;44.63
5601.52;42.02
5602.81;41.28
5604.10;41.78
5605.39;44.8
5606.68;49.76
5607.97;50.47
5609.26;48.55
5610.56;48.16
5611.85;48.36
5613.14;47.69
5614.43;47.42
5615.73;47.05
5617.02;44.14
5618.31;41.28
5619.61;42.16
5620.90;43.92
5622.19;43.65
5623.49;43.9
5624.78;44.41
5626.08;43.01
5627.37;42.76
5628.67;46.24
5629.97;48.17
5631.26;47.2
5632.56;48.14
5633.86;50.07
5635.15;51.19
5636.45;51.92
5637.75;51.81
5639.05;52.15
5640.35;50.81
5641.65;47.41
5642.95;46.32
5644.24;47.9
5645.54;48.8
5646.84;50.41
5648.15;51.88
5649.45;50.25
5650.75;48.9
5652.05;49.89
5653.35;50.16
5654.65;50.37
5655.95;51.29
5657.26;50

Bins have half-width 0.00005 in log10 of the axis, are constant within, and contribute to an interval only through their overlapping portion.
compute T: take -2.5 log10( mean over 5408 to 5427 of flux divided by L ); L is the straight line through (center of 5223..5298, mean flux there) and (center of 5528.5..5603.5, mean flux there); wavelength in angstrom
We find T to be 0.01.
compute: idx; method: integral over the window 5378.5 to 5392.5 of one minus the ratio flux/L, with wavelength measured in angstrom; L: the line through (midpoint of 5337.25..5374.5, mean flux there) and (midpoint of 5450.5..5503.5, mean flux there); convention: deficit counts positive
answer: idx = -1.5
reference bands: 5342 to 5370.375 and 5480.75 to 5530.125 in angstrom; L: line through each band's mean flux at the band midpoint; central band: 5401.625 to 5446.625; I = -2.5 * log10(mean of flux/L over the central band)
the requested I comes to 0.01 mag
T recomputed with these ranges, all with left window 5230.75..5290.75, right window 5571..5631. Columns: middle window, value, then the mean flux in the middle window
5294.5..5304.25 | 0.02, 38.2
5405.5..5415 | 0.05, 39.1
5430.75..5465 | 0.00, 41.8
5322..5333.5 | 0.09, 36.2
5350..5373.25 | -0.04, 41.5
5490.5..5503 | -0.06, 45.4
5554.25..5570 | -0.03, 45.7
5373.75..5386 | -0.10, 44.5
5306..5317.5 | -0.08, 42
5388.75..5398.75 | -0.06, 43.1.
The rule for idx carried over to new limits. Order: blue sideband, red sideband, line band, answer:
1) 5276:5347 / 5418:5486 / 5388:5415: 0.07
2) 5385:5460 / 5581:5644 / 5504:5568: -2.11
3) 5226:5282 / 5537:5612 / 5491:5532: -0.74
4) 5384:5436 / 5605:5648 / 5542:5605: 0.72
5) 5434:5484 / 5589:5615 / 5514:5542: -0.74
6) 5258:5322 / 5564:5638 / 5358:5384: -1.50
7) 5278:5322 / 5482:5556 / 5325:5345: 2.15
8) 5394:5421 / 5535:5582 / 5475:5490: 0.47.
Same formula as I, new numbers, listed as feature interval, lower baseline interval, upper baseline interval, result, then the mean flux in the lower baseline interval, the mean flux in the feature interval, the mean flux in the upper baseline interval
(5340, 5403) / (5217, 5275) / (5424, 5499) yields -0.03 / 37.3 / 41.7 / 42.9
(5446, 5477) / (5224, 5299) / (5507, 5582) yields 0.03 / 38.2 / 42.4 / 46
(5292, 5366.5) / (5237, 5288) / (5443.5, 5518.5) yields -0.03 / 37.5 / 40.4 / 43.5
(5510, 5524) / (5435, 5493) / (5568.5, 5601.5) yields -0.02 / 42.4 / 44.2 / 44.8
